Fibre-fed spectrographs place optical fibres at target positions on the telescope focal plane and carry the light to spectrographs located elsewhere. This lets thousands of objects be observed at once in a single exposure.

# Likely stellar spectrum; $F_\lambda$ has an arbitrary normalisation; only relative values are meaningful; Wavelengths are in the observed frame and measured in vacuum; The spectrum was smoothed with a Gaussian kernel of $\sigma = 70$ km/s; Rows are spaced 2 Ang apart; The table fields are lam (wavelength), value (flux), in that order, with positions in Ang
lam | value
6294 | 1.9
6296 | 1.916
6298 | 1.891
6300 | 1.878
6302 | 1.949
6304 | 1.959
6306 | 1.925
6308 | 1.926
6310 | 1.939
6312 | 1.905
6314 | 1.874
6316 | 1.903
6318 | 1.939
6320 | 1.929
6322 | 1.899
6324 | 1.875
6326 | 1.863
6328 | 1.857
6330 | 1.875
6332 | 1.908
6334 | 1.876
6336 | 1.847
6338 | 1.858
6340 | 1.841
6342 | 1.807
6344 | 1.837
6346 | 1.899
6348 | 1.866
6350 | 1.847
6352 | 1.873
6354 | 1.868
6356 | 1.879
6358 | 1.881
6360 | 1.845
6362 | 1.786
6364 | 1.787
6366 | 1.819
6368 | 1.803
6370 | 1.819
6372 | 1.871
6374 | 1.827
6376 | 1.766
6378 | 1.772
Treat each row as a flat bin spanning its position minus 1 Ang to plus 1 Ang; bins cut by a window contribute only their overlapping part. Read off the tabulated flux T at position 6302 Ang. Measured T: 1.949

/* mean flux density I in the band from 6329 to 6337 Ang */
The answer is 1.88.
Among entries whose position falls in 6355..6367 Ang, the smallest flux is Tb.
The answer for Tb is 1.786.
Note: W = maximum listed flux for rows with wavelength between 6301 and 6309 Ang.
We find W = 1.959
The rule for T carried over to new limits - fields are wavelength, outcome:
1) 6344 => 1.837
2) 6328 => 1.857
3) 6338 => 1.858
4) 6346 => 1.899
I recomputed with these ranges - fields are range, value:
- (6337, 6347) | 1.85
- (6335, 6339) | 1.85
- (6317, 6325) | 1.91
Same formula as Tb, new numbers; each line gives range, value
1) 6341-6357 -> 1.807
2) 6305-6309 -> 1.925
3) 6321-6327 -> 1.863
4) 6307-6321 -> 1.874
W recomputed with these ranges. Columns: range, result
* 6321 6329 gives 1.899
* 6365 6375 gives 1.871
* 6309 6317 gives 1.939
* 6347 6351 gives 1.866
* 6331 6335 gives 1.908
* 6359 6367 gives 1.845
